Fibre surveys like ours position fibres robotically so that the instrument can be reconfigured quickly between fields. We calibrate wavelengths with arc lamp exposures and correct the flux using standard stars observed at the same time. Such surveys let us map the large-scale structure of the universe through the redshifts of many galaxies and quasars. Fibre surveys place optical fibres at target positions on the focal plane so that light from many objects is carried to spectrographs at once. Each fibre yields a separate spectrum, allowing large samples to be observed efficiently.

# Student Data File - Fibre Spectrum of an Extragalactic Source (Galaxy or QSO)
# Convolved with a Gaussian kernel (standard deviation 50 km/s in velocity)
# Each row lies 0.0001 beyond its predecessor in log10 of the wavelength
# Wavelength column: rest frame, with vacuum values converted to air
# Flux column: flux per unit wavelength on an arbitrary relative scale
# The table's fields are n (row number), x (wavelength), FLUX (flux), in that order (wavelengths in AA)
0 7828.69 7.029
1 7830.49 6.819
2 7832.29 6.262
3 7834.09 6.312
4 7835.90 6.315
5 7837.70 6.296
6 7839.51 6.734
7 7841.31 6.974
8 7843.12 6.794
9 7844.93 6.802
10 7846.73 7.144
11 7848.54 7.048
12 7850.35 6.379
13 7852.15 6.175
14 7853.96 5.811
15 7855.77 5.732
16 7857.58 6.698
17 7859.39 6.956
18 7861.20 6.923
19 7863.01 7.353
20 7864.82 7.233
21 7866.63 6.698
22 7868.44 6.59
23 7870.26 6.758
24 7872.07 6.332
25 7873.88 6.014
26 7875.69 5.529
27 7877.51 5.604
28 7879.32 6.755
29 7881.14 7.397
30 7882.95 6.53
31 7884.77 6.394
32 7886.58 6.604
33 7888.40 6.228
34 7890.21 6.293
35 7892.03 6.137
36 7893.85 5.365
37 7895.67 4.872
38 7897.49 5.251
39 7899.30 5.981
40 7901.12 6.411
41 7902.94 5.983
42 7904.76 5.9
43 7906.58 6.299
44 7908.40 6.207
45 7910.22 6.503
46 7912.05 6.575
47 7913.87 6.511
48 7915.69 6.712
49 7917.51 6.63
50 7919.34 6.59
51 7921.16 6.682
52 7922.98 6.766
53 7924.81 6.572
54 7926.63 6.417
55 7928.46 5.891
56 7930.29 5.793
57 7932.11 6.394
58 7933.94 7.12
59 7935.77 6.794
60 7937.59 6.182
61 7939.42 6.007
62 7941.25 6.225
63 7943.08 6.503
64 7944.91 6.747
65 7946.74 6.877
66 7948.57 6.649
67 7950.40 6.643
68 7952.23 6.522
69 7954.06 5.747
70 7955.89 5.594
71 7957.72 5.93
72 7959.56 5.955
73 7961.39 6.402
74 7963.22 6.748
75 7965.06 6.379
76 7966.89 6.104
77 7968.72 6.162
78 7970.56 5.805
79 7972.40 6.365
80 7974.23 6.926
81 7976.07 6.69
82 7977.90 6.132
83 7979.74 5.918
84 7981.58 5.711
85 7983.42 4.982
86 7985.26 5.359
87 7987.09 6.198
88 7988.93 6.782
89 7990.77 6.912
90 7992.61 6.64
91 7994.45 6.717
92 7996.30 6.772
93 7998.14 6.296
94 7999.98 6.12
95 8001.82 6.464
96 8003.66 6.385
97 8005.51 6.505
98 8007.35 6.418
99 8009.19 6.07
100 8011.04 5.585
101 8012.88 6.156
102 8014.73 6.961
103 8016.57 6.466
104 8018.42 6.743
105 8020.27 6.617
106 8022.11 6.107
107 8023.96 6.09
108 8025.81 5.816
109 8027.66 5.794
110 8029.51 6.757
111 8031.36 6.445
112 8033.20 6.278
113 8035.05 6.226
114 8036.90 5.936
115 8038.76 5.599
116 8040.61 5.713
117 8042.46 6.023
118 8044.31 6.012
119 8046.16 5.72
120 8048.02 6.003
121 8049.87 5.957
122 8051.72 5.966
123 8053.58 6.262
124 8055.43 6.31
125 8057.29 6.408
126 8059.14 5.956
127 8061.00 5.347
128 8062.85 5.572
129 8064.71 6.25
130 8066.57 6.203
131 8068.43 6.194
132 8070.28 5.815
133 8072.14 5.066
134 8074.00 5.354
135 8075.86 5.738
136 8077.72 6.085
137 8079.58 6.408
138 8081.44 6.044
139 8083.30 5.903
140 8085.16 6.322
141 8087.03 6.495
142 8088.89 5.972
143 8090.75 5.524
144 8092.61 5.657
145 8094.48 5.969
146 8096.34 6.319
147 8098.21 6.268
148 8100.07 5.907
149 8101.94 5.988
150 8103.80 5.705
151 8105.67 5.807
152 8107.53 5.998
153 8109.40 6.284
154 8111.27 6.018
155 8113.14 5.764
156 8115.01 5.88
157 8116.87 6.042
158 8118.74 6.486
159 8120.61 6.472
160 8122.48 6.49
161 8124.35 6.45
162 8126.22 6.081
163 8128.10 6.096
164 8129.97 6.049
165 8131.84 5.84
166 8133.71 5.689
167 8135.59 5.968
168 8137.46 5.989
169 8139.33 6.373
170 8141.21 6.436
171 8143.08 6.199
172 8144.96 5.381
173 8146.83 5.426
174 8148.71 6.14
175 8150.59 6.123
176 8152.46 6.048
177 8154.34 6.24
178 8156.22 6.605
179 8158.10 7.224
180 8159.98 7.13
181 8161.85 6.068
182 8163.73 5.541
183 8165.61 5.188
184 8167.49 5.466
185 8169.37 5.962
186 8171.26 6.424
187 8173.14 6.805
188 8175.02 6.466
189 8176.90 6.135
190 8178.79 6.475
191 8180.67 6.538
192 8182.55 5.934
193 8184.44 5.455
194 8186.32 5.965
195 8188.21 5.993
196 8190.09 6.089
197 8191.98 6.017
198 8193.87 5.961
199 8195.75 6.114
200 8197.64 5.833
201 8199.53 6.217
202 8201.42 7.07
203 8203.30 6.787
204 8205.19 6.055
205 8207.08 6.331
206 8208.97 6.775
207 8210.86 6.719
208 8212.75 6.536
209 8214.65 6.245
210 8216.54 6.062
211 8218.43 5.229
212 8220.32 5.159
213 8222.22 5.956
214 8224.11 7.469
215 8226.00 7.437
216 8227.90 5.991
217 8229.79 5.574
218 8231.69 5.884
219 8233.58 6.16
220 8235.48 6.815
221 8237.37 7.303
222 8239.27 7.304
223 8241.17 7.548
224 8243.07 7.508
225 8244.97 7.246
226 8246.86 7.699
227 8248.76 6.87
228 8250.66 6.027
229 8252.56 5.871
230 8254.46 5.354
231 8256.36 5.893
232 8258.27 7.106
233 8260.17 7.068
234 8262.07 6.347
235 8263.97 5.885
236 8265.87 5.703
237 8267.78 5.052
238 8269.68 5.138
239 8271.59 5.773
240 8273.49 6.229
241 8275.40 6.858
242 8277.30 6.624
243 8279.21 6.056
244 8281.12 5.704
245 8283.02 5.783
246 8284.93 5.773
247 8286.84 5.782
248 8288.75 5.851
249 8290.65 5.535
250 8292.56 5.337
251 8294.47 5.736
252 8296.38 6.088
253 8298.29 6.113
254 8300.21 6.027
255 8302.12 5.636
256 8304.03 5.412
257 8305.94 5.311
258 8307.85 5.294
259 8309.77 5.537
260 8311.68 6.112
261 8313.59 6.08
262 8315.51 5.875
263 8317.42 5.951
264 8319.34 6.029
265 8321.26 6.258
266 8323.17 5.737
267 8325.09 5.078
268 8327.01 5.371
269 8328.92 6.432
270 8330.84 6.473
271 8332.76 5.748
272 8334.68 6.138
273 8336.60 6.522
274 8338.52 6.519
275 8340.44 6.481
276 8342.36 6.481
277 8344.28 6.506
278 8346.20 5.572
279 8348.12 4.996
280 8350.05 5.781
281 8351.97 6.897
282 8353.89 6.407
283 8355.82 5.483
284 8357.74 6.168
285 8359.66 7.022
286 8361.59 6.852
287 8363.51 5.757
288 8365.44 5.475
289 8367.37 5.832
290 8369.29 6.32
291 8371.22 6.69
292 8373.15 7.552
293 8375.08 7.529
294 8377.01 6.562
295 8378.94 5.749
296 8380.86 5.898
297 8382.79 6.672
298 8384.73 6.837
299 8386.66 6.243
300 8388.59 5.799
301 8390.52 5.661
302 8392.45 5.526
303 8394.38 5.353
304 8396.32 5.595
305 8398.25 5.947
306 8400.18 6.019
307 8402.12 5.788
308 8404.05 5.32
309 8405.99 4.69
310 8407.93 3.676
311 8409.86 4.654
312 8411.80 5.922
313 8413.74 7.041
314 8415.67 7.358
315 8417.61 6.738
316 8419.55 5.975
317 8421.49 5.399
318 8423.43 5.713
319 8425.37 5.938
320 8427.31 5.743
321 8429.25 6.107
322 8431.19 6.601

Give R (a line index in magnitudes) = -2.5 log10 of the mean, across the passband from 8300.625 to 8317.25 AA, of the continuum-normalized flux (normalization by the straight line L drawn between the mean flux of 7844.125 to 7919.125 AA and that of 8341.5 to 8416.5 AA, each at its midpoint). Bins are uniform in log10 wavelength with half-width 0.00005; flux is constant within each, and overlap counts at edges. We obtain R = 0.07 mag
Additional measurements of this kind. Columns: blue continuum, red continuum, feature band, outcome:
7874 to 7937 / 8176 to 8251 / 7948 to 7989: 0.03 mag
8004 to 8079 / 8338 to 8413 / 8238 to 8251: -0.20 mag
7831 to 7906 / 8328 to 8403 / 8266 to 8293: 0.07 mag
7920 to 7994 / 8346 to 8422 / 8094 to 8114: 0.04 mag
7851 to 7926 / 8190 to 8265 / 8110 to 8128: 0.04 mag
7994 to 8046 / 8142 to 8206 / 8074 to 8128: 0.02 mag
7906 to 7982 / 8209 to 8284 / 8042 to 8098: 0.07 mag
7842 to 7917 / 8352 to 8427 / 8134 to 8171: 0.02 mag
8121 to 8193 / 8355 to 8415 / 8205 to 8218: -0.05 mag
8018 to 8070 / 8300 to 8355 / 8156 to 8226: -0.04 mag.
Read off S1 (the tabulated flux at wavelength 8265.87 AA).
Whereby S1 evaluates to 5.703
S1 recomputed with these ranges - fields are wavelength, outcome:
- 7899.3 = 5.981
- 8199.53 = 6.217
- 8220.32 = 5.159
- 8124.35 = 6.45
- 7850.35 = 6.379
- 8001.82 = 6.464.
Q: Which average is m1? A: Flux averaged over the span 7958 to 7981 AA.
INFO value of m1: 6.28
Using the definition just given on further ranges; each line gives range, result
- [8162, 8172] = 5.73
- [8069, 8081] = 5.77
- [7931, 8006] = 6.32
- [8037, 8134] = 5.99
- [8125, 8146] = 6.01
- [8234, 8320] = 6.14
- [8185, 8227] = 6.27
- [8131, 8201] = 6.1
